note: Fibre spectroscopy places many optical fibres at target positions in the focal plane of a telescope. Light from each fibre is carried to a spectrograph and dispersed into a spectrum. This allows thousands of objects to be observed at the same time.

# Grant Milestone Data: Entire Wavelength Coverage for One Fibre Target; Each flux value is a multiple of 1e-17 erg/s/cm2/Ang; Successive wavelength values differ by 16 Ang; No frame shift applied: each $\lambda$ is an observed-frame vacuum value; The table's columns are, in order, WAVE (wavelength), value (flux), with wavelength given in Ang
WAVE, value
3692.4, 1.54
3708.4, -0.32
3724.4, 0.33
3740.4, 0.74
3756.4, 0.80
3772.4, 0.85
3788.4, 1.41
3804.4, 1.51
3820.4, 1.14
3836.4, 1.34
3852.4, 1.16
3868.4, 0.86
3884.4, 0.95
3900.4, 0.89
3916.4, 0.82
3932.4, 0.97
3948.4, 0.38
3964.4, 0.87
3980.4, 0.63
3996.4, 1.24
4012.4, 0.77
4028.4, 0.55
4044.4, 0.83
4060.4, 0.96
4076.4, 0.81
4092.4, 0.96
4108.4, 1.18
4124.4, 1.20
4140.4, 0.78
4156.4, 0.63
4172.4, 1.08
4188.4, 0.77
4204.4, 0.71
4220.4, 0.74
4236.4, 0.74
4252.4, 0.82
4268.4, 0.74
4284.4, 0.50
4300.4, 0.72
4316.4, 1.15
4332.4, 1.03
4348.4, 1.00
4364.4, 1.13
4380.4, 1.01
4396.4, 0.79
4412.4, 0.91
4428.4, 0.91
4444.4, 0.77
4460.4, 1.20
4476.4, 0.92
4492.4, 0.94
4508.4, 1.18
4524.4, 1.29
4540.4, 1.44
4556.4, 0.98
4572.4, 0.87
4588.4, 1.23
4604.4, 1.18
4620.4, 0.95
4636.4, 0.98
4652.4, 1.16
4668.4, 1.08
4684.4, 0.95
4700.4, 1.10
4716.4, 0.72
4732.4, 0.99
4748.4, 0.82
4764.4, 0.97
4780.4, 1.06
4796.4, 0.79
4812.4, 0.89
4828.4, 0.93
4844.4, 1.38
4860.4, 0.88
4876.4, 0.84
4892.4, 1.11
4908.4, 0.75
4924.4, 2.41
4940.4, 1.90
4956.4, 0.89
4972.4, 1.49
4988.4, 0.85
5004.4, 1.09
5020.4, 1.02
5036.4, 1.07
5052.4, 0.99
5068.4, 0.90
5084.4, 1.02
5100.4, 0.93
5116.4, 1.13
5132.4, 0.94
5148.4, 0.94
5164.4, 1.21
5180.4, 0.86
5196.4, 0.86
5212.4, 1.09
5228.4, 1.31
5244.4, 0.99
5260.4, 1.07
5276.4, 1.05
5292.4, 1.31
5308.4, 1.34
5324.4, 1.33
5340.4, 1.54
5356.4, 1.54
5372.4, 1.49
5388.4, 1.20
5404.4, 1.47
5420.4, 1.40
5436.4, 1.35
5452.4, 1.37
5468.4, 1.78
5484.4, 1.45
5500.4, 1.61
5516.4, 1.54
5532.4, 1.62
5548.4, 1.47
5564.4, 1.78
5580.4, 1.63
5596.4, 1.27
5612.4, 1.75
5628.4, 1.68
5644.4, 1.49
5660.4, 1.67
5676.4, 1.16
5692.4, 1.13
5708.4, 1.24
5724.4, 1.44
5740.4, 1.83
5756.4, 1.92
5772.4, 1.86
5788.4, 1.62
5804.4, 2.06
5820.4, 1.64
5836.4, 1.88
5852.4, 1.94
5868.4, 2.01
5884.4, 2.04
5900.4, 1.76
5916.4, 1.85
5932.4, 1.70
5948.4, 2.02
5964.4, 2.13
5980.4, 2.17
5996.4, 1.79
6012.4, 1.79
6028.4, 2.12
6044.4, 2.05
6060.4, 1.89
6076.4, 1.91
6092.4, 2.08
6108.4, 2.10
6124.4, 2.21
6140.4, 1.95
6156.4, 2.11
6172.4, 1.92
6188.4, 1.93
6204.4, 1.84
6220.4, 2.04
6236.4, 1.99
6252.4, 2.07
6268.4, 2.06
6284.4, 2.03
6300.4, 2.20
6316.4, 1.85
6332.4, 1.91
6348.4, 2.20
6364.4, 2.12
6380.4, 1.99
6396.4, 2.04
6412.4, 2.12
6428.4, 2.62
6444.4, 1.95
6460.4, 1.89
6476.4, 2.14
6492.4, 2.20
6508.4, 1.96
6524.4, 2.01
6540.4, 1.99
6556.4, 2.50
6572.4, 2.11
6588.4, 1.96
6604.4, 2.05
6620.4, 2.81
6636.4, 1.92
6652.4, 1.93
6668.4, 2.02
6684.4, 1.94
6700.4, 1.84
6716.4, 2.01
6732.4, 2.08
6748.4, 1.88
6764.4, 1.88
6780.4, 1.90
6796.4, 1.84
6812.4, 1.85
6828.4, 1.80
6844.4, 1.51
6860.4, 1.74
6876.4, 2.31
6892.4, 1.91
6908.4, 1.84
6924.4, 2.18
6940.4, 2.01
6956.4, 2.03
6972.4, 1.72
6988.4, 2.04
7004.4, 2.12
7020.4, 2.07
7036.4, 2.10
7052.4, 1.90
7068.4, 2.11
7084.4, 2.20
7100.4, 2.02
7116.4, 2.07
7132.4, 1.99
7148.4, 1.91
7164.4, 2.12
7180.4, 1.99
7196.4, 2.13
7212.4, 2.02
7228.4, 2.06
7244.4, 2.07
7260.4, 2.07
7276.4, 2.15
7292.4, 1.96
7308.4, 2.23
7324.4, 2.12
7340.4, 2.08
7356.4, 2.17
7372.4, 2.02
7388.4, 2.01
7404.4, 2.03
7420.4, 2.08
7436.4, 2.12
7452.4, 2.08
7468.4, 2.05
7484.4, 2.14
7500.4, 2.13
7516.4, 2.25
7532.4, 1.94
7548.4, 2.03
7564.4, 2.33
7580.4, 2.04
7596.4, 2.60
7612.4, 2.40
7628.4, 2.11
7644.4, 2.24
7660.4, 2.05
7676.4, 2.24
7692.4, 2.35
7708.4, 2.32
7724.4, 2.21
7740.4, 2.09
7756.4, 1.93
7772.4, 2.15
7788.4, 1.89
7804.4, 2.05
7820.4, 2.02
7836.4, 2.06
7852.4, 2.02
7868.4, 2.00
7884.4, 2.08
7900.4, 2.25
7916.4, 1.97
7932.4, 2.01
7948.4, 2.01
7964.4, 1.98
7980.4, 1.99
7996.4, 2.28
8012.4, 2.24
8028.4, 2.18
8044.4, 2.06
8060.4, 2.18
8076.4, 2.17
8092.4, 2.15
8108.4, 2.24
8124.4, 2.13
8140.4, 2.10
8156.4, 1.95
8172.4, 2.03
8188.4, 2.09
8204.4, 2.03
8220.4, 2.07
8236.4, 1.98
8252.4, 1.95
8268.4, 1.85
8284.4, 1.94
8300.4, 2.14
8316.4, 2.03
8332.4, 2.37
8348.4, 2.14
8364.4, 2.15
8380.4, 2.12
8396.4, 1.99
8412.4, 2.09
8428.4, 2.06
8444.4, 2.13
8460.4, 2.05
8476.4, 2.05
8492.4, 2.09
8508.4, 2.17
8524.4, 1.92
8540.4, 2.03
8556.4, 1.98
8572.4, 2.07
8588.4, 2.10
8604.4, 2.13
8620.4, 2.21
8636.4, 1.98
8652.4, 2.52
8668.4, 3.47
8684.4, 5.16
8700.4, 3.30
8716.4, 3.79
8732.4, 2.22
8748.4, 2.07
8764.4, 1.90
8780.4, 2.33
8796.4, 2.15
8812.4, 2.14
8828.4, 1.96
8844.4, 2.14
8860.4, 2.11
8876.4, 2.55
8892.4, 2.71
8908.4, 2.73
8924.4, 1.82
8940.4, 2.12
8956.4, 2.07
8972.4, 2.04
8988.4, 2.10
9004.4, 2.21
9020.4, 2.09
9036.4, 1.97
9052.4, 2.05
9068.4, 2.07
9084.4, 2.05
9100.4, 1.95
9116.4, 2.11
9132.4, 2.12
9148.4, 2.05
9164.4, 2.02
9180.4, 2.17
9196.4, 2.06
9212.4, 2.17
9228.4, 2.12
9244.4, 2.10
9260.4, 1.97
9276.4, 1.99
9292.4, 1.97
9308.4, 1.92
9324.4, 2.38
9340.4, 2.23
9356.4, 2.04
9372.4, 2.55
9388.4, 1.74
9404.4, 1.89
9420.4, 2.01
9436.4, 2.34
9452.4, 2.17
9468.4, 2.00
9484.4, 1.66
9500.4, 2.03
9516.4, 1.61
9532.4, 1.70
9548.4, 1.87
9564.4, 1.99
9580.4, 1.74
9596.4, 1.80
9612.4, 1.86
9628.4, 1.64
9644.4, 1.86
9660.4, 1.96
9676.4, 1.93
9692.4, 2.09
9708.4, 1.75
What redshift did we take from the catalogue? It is 0.322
